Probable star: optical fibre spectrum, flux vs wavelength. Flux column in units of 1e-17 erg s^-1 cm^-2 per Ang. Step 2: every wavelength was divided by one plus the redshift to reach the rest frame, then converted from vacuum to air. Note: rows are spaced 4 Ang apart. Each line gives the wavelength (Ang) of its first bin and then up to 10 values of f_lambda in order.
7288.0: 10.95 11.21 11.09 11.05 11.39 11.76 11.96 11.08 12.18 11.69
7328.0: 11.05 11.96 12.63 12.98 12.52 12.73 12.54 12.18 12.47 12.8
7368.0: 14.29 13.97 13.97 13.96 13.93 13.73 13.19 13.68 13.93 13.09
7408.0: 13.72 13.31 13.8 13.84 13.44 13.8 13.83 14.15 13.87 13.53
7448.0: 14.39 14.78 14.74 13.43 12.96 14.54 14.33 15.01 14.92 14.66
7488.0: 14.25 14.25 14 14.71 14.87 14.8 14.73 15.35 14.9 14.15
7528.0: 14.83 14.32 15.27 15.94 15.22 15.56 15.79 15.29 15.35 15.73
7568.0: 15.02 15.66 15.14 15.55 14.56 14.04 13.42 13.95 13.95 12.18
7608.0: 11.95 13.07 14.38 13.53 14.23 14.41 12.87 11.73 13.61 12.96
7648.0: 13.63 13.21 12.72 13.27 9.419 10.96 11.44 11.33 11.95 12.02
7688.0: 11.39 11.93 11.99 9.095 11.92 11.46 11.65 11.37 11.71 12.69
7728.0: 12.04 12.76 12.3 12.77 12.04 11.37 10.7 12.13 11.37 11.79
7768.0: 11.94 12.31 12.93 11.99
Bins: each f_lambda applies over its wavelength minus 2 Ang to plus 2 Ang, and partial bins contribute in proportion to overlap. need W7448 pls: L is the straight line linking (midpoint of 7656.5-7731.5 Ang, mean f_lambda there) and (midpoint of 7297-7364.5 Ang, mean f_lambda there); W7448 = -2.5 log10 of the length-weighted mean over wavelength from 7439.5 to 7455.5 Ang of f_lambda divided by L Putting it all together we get -0.195 mag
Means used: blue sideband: 12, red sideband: 11.6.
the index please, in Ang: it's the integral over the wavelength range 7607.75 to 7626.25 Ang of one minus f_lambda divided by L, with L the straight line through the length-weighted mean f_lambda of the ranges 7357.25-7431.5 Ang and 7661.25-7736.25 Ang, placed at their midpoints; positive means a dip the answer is -2.3 Ang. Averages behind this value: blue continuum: 13.6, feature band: 13.6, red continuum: 11.5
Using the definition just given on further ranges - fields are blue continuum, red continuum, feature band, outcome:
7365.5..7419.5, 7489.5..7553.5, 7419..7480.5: 0.74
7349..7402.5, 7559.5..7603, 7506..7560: -2.67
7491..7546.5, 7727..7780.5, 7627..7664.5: 1.25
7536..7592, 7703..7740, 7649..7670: 2.06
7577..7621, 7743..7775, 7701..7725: 1.27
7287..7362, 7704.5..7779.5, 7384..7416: -4.50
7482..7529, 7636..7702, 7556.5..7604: -4.51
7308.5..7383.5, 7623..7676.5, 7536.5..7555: -4.41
